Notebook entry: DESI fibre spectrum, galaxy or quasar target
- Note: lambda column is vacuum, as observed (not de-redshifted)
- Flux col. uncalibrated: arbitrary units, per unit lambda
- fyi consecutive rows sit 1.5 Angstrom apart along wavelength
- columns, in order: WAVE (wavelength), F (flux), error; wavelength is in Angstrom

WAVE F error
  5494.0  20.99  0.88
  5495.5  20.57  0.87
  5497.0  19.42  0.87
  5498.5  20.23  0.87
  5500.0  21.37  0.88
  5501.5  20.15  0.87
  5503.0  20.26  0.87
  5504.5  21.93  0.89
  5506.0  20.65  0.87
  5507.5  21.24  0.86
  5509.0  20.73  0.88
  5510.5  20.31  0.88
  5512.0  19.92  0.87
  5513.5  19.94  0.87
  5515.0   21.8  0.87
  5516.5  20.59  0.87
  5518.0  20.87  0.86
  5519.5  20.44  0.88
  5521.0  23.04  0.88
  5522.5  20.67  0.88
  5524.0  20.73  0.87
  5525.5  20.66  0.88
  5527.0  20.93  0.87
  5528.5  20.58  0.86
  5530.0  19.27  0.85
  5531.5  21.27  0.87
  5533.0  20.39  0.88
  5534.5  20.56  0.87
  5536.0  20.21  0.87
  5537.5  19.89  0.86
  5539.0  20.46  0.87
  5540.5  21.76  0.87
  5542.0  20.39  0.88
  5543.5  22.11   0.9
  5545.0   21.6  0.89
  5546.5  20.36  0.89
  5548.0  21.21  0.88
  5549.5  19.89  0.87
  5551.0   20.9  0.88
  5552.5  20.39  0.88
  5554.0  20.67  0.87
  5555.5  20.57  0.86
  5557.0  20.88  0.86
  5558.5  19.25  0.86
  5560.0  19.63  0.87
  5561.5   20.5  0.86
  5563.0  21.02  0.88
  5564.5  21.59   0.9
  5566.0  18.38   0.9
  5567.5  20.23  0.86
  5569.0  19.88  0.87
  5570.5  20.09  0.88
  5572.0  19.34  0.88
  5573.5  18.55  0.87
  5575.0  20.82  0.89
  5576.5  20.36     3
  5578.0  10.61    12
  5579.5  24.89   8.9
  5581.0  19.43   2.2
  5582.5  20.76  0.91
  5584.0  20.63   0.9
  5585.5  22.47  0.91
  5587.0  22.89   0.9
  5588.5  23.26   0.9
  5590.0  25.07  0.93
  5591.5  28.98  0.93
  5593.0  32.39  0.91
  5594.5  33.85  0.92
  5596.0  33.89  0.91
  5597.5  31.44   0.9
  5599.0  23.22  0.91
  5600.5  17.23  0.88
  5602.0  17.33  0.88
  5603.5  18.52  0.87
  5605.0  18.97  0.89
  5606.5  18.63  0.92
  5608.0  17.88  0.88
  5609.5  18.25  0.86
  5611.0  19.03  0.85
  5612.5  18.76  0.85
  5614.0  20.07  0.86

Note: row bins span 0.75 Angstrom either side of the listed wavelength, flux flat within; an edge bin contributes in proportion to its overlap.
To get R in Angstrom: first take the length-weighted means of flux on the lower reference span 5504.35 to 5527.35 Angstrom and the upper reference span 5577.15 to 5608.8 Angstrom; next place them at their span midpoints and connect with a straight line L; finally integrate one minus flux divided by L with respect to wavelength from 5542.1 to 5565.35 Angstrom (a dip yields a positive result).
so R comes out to 1.3 Angstrom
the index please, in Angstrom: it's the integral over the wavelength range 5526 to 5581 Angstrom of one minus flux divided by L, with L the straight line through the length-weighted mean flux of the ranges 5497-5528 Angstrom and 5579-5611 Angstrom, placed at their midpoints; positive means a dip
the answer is 4.31 Angstrom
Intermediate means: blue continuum 20.8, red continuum 23.2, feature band 20.3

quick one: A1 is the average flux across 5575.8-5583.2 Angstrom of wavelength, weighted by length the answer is 19.2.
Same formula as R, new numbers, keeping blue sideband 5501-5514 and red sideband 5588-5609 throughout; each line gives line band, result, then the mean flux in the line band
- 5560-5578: 2.7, 19.7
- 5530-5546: 0.8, 20.8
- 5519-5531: 0.3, 20.8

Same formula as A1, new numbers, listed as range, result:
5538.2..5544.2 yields 21.2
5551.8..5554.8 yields 20.5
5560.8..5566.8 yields 20.4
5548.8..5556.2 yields 20.5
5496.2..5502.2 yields 20.3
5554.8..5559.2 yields 20.2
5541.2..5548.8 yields 21.1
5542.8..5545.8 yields 21.8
